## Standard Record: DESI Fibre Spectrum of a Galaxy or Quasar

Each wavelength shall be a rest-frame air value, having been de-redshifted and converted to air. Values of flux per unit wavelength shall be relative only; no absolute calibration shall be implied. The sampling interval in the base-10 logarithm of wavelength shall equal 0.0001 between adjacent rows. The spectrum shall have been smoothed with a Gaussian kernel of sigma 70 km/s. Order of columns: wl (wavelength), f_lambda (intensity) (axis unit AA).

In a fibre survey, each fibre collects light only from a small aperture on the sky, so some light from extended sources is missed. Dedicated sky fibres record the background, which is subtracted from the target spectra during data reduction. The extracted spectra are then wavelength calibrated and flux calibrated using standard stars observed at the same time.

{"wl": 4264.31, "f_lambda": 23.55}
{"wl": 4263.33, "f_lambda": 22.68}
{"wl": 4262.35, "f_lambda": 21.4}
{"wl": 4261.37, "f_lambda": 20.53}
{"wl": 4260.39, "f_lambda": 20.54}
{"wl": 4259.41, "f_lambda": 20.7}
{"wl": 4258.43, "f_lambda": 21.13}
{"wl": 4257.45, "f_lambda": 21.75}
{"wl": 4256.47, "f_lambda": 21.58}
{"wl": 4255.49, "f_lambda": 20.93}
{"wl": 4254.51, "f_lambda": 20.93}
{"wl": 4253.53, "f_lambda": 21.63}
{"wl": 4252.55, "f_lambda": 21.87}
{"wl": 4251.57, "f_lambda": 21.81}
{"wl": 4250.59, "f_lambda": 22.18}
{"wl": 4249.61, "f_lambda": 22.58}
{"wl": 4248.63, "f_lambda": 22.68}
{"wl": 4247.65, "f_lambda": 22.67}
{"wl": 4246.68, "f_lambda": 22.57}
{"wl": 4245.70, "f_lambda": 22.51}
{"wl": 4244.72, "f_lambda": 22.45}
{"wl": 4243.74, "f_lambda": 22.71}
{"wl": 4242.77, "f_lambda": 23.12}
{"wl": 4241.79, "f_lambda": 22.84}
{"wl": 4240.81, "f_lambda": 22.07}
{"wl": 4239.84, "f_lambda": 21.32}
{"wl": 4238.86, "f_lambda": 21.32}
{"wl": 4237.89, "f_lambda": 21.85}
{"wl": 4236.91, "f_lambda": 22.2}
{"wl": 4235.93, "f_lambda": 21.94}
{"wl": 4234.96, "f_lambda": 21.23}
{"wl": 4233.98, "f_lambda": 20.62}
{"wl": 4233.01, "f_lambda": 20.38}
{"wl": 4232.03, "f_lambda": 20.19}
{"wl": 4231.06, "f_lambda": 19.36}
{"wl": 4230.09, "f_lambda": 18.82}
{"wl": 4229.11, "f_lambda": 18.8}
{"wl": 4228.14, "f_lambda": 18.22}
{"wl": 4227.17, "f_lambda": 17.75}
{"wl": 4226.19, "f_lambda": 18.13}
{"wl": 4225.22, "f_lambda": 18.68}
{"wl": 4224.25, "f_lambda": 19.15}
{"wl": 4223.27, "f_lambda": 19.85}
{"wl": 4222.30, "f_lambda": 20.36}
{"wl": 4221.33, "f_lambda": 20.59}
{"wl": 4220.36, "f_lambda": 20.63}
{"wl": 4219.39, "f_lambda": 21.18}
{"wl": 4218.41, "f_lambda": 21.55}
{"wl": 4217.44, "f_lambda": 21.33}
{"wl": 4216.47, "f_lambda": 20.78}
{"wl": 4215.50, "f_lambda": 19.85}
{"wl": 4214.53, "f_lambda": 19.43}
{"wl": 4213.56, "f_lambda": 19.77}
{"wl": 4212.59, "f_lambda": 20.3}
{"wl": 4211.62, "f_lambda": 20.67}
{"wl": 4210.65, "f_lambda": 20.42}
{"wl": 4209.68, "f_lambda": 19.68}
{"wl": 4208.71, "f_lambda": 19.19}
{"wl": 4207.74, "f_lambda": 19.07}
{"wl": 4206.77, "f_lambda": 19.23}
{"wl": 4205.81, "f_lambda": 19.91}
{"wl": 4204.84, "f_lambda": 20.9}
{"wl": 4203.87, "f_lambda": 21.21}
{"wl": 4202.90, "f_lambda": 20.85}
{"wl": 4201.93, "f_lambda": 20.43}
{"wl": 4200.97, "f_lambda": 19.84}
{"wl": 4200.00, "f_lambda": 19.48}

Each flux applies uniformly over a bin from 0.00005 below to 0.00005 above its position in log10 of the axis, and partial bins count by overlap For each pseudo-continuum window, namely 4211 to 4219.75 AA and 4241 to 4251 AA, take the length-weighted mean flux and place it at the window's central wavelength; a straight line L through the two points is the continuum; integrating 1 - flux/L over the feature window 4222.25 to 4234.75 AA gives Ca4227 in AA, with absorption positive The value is 1.26 AA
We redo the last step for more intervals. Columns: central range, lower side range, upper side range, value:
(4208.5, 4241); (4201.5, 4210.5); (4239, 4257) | 1.2 AA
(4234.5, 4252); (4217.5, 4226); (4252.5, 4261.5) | -1.2 AA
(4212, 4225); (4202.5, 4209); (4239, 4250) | 0.3 AA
